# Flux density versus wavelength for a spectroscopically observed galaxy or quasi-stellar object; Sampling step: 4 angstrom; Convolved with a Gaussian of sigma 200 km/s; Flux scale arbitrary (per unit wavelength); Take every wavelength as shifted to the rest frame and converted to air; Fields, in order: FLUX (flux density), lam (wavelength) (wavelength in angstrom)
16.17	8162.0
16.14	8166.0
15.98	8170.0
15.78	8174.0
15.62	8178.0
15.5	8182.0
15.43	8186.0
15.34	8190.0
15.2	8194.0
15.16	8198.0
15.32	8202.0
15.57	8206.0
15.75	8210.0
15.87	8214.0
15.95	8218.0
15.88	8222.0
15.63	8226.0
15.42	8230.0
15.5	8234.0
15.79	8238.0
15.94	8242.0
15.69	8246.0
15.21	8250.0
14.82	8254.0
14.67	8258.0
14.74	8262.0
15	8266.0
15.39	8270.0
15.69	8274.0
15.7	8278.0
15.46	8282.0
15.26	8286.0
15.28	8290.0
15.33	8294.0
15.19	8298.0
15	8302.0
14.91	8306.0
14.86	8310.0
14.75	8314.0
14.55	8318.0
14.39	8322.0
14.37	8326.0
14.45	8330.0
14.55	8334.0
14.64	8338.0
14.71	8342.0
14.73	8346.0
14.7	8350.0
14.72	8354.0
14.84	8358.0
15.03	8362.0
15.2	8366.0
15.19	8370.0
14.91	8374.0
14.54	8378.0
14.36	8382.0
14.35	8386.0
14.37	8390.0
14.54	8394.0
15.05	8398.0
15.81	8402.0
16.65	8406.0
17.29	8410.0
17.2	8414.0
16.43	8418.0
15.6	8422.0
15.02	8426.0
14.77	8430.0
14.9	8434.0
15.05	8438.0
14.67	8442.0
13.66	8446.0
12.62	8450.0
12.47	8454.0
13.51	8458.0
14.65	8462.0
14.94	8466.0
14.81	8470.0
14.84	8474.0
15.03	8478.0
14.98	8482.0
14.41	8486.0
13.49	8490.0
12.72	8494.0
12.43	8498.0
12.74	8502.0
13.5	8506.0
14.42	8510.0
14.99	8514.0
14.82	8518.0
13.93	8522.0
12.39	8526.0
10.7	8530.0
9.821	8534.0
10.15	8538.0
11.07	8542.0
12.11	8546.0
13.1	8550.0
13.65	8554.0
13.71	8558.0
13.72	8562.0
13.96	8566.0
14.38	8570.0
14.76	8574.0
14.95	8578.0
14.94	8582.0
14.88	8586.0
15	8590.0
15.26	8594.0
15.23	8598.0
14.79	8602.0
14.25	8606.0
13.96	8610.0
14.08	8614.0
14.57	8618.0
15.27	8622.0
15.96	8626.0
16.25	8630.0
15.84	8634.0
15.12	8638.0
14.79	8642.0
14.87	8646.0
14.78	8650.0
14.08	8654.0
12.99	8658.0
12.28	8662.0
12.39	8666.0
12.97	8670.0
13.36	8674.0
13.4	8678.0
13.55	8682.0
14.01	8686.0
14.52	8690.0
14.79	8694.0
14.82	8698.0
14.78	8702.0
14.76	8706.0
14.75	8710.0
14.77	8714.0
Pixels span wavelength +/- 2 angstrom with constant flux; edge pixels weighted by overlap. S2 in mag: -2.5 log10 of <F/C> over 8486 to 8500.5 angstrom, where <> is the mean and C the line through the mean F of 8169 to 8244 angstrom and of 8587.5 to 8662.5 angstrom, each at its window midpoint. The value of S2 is 0.15 mag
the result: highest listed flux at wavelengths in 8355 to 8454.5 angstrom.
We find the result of 17.29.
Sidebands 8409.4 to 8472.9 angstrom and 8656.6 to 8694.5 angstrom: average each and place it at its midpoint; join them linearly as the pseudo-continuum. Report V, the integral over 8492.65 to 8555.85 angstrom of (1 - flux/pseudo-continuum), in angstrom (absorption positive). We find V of 7.3 angstrom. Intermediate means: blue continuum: 14.8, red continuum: 13.4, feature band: 12.7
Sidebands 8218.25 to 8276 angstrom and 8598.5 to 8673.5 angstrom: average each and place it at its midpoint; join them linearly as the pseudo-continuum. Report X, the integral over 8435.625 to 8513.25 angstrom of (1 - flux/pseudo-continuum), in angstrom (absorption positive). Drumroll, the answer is 4.5 angstrom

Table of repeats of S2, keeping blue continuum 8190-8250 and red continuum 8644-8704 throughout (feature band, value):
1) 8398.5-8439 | -0.07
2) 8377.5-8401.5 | 0.02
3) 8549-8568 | 0.05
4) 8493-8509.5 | 0.12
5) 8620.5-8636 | -0.13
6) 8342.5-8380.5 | 0.01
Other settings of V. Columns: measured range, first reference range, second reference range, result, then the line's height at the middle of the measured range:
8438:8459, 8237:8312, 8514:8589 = 0.7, 14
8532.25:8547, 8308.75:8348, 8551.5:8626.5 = 3.9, 14.6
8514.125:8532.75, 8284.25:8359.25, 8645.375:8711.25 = 1.6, 14.3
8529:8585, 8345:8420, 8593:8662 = 7.1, 14.9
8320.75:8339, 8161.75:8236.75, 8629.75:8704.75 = 0.9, 15.2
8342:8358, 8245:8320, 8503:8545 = -0.4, 14.4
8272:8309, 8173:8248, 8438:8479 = -0.4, 15.1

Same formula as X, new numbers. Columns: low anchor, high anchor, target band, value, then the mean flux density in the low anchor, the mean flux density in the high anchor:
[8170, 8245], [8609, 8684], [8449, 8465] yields 1.5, 15.6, 14.2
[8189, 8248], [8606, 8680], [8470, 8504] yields 2.0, 15.6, 14.3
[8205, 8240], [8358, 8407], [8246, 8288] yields 0.8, 15.7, 15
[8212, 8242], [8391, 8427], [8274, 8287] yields 0.2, 15.7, 15.9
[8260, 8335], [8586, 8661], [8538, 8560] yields 3.5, 15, 14.8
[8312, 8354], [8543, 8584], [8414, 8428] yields -1.6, 14.6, 13.9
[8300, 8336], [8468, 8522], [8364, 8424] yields -4.3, 14.6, 14.1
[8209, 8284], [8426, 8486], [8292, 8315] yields 0.2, 15.5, 14.4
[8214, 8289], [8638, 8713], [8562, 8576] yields 0.1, 15.4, 14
